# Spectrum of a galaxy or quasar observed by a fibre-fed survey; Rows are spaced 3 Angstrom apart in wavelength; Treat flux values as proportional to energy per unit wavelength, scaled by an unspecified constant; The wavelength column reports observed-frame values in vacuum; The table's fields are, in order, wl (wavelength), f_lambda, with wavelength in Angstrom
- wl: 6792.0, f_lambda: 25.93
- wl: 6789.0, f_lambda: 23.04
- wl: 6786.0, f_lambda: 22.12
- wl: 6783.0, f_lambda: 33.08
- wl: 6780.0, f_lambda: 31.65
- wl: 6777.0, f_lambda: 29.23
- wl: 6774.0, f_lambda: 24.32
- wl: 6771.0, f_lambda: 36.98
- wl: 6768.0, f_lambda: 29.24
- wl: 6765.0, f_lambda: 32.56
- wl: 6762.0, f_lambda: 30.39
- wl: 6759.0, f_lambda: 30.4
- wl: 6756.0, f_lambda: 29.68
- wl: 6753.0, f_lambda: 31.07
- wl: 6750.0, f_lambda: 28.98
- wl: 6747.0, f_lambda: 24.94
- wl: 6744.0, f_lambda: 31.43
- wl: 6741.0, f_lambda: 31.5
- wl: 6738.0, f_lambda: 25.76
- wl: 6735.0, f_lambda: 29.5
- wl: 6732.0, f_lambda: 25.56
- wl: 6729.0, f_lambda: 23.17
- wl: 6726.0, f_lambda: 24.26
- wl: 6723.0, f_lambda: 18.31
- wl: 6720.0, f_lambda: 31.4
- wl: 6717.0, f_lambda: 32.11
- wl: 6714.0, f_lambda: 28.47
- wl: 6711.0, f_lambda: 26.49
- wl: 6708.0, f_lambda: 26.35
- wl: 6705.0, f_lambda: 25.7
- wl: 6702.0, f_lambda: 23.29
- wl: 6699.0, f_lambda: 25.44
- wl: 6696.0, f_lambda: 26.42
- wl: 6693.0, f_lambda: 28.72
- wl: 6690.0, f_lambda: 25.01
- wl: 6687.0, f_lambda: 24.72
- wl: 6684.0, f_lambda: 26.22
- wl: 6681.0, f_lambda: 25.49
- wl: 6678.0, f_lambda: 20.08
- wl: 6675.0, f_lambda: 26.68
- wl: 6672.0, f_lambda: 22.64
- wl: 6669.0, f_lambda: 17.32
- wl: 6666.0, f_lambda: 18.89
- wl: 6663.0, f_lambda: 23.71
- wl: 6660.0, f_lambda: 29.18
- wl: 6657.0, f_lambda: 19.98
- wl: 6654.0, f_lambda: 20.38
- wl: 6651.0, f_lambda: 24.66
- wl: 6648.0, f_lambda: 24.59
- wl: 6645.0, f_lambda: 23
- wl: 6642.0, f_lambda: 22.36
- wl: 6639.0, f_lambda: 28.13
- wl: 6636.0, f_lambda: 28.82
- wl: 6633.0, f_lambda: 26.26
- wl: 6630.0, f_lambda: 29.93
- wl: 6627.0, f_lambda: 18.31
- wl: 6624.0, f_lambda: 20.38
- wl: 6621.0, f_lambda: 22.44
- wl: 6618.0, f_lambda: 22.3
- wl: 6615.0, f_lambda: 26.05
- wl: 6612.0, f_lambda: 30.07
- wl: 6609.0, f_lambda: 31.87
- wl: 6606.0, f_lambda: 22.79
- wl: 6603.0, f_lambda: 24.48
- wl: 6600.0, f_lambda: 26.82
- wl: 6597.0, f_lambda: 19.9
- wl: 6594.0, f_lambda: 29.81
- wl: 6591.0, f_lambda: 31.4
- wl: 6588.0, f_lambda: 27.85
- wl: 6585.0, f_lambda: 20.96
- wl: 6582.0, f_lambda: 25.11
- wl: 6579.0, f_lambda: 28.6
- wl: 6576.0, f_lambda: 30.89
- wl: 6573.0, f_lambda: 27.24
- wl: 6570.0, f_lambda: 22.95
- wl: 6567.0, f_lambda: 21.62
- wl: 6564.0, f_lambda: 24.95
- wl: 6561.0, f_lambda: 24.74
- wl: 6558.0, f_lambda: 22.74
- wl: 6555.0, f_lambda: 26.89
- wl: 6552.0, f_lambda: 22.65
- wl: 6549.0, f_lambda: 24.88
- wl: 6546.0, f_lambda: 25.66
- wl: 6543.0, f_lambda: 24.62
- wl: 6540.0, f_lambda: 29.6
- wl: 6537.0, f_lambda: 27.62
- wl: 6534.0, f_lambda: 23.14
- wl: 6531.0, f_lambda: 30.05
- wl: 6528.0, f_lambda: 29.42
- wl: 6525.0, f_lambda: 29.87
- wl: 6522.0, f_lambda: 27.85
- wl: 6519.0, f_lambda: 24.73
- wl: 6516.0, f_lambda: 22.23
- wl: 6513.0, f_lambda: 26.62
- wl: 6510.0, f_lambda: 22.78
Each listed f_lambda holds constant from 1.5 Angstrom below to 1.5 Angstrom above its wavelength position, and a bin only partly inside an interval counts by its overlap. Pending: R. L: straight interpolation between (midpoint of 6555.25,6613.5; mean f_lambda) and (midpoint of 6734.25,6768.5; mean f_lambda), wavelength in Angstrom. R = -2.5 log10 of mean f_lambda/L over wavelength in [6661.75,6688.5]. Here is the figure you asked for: 0.22 mag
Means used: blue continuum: 26.1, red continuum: 29.6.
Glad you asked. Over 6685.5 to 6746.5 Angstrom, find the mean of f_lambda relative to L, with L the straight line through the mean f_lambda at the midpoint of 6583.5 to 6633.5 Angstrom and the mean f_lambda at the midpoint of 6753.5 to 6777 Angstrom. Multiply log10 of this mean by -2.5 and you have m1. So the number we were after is 0.09 mag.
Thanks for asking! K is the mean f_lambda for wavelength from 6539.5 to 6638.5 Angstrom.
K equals 25.5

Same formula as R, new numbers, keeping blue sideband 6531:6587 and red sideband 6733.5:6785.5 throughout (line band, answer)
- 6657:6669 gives 0.22 mag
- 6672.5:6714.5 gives 0.12 mag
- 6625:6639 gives 0.05 mag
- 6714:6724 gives 0.04 mag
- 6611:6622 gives 0.07 mag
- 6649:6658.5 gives 0.25 mag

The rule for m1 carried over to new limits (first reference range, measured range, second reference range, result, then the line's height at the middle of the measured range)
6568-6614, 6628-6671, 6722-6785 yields 0.14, 27.4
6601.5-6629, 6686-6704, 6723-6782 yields 0.05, 26.9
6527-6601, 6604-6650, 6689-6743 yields 0.05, 26.2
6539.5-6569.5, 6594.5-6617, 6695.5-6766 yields -0.02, 25.5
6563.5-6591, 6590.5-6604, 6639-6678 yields -0.04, 25.2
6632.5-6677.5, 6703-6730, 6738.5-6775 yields 0.05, 27.5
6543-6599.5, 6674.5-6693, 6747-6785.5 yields 0.13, 28.2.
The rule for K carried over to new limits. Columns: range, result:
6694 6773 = 28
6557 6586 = 25.1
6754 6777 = 30.4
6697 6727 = 26.2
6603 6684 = 24.1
